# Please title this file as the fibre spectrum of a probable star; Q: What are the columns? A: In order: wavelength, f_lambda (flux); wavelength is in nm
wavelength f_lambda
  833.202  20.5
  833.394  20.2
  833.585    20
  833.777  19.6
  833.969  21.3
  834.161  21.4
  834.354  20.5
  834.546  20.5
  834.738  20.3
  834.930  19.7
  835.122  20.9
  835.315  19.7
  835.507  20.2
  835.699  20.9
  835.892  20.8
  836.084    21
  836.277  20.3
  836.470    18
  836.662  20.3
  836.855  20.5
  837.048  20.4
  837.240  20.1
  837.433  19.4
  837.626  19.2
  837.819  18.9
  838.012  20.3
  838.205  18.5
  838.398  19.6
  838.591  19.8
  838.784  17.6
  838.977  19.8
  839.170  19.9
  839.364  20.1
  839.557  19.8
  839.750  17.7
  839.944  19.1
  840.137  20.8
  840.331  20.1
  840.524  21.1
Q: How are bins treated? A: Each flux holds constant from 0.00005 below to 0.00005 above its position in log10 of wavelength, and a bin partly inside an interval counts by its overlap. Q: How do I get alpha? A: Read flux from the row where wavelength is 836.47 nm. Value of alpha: 18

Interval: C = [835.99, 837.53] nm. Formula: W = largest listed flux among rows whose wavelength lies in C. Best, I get 21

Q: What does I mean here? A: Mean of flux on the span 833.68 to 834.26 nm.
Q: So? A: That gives 20.7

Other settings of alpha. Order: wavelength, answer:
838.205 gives 18.5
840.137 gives 20.8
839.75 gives 17.7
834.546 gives 20.5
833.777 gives 19.6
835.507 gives 20.2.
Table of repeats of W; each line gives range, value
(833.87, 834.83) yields 21.4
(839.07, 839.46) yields 20.1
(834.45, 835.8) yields 20.9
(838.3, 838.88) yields 19.8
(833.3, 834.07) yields 21.3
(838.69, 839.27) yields 19.9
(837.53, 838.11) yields 20.3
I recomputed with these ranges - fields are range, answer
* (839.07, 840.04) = 19.3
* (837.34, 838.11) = 19.4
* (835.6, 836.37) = 20.7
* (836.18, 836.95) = 19.8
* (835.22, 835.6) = 20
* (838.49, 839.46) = 19.4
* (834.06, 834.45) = 20.9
